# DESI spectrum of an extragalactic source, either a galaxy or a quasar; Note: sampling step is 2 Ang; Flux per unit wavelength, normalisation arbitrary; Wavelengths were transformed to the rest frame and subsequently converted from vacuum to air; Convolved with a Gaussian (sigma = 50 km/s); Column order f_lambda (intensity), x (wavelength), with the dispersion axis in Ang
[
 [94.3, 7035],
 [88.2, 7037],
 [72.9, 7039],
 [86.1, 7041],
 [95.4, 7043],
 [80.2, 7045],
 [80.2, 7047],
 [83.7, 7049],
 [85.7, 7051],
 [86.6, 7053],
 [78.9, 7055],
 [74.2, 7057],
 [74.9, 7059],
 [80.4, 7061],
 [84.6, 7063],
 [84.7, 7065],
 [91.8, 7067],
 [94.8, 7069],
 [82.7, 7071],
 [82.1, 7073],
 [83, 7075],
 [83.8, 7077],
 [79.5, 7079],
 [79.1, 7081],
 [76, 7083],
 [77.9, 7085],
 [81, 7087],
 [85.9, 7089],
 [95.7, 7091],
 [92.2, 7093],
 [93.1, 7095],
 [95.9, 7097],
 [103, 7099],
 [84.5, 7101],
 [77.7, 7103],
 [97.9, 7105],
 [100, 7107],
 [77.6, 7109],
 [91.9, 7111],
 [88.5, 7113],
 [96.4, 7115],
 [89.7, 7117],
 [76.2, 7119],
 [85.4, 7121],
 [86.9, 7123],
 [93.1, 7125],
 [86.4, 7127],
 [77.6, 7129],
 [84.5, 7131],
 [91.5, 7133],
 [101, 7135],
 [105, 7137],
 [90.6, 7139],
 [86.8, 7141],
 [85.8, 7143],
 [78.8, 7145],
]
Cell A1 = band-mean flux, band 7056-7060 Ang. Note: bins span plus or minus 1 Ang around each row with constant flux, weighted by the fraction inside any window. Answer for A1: 74.6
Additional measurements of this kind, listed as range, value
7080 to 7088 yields 78.5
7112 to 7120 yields 87.7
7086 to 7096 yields 89.6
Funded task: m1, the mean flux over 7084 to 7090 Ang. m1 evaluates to 81.6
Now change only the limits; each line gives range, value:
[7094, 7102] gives 94.1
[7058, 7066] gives 81.2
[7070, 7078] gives 82.9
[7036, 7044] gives 85.7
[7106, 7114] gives 89.5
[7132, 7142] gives 95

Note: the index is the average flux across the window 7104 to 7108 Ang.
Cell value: 99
